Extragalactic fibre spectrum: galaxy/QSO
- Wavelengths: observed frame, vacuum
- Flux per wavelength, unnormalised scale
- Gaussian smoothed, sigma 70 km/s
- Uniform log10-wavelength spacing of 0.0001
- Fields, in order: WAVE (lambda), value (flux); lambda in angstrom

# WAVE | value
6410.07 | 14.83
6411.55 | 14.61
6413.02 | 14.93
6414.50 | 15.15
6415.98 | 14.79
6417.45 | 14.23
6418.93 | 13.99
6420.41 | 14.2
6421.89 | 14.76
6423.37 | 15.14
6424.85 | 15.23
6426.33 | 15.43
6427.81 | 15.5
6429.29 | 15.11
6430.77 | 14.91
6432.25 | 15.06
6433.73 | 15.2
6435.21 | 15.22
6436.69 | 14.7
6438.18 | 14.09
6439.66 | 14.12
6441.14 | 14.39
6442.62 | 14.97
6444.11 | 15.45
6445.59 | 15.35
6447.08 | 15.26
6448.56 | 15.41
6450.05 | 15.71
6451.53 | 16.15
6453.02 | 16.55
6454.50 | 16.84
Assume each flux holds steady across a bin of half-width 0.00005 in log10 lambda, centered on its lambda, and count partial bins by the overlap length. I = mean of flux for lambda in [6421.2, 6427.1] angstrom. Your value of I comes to 15.1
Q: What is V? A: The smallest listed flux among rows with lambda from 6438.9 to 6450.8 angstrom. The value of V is 14.12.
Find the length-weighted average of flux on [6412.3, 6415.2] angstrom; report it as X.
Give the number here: 15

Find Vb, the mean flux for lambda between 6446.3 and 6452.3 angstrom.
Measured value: 15.6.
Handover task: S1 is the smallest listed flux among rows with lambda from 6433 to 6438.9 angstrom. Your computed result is 14.09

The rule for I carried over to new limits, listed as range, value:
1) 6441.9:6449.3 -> 15.3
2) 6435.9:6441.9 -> 14.3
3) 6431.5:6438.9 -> 14.9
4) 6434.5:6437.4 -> 15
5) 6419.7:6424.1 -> 14.7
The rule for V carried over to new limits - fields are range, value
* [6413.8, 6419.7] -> 13.99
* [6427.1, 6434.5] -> 14.91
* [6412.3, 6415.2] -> 14.93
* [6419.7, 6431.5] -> 14.2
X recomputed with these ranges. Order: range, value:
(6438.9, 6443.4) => 14.5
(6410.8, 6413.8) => 14.8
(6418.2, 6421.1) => 14.1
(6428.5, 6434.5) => 15.1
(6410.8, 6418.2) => 14.7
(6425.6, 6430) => 15.3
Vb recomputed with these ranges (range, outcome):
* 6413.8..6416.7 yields 15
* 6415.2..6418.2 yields 14.5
